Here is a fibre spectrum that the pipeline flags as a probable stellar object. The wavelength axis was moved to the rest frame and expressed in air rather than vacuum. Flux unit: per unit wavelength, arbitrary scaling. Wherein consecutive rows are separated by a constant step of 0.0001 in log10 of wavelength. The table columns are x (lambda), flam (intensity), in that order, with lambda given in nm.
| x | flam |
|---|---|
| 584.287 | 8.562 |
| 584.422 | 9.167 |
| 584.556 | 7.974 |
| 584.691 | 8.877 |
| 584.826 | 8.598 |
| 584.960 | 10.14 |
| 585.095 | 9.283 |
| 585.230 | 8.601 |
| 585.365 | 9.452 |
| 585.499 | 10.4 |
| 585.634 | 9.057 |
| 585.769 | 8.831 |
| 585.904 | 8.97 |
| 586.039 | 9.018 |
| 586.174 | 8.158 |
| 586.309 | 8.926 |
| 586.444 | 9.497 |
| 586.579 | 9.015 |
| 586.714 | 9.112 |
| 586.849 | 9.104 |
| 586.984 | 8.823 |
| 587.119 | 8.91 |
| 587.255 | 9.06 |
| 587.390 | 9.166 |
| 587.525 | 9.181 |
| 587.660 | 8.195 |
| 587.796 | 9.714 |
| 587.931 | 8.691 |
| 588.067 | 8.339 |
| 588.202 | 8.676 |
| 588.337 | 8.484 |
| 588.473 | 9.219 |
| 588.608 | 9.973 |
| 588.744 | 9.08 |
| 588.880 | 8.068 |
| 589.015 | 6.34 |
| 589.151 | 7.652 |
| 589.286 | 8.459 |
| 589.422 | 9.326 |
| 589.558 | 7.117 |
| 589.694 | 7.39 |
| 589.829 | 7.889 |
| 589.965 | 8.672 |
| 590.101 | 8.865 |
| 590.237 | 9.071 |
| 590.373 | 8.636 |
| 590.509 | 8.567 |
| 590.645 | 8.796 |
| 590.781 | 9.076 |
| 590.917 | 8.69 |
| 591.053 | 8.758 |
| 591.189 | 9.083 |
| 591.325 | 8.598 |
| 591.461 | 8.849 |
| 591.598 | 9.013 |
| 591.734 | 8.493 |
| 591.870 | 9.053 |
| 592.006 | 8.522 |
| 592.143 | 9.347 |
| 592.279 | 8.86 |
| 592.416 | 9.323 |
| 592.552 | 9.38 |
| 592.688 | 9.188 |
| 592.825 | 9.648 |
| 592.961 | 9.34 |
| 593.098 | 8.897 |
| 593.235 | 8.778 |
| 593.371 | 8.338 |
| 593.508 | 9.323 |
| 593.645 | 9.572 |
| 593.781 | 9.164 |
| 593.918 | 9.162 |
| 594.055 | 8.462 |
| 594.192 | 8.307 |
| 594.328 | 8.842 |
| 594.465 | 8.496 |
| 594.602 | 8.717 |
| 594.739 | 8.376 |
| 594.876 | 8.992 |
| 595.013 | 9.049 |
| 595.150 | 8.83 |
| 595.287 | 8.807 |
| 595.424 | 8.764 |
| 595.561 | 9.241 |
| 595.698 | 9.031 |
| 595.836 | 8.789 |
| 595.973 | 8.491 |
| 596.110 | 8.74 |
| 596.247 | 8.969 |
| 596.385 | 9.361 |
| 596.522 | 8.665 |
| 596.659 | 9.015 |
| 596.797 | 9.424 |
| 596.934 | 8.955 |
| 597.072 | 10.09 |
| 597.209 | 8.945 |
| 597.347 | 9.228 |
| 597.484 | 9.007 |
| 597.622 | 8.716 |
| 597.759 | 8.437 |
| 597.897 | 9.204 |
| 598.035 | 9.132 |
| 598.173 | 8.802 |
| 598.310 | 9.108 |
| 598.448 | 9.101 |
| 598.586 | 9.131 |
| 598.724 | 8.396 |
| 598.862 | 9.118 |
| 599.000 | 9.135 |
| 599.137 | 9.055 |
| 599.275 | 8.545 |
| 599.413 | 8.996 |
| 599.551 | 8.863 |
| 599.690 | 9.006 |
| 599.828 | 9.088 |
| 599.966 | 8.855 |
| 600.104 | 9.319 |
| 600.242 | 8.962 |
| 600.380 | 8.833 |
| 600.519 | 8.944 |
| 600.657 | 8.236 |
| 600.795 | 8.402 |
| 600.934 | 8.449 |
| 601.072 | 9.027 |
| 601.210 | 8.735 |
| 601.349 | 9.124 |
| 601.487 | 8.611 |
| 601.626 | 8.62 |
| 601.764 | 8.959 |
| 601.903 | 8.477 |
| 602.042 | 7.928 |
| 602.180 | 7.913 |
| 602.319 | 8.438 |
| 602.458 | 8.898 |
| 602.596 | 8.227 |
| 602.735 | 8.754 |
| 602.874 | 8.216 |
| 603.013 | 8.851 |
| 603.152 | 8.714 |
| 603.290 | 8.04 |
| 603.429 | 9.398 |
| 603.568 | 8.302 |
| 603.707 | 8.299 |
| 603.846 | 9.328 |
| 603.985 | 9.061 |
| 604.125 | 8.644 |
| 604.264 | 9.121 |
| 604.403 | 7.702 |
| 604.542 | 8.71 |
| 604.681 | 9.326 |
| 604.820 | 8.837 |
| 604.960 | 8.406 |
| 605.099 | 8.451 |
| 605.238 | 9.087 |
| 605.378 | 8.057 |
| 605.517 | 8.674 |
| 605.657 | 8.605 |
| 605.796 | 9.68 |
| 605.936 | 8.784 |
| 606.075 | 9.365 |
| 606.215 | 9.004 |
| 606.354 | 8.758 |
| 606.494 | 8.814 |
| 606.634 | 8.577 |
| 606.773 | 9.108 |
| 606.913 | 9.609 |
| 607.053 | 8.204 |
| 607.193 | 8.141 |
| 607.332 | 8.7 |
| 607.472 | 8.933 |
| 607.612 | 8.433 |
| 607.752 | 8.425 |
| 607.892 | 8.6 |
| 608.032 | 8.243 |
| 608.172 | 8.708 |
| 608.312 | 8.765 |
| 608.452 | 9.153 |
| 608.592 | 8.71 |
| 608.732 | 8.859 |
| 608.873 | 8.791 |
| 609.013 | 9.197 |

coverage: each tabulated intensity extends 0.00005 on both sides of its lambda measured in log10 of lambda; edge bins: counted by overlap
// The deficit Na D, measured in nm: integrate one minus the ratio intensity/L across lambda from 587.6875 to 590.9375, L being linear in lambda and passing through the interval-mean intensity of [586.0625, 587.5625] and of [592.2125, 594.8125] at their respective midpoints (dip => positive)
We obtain 0.16 nm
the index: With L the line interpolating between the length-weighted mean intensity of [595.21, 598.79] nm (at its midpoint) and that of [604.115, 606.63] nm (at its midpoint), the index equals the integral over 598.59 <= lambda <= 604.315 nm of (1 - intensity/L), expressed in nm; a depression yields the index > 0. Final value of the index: 0.091 nm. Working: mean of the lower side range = 8.98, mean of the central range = 8.73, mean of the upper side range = 8.78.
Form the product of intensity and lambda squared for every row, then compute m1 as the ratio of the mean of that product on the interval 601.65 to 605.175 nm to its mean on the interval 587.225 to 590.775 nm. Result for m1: 1.05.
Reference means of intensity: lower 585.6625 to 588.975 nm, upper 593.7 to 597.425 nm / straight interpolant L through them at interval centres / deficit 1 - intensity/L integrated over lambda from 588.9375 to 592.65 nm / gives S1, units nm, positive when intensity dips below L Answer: 0.14 nm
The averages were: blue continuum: 8.9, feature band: 8.59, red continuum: 8.93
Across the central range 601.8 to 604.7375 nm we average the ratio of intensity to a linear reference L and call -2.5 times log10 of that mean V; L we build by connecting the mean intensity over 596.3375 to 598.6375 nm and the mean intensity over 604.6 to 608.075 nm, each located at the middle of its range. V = 0.03 mag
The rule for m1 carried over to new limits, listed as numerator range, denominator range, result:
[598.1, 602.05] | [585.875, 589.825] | 1.06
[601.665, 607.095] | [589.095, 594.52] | 1.03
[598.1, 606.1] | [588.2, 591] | 1.08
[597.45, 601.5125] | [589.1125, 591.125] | 1.08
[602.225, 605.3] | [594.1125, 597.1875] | 1.00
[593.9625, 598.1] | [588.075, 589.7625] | 1.10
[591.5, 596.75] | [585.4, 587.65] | 1.01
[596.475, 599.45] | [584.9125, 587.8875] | 1.03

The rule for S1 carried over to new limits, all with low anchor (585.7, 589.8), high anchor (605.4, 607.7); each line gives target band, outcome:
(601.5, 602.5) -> 0.037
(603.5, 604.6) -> 0.019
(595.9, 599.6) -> -0.099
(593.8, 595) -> 0.003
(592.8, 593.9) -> -0.050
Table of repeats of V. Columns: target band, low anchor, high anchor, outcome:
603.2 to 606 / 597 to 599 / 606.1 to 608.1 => 0.008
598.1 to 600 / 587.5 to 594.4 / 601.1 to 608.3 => -0.029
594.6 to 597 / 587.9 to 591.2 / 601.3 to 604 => -0.044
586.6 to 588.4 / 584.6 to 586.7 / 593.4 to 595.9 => 0.021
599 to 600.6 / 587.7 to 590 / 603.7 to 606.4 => -0.034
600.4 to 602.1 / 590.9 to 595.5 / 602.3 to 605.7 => 0.011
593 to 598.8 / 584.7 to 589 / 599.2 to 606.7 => -0.011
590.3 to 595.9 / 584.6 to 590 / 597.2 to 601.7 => -0.009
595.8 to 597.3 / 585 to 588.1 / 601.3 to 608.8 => -0.024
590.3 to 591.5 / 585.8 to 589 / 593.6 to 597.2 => 0.015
